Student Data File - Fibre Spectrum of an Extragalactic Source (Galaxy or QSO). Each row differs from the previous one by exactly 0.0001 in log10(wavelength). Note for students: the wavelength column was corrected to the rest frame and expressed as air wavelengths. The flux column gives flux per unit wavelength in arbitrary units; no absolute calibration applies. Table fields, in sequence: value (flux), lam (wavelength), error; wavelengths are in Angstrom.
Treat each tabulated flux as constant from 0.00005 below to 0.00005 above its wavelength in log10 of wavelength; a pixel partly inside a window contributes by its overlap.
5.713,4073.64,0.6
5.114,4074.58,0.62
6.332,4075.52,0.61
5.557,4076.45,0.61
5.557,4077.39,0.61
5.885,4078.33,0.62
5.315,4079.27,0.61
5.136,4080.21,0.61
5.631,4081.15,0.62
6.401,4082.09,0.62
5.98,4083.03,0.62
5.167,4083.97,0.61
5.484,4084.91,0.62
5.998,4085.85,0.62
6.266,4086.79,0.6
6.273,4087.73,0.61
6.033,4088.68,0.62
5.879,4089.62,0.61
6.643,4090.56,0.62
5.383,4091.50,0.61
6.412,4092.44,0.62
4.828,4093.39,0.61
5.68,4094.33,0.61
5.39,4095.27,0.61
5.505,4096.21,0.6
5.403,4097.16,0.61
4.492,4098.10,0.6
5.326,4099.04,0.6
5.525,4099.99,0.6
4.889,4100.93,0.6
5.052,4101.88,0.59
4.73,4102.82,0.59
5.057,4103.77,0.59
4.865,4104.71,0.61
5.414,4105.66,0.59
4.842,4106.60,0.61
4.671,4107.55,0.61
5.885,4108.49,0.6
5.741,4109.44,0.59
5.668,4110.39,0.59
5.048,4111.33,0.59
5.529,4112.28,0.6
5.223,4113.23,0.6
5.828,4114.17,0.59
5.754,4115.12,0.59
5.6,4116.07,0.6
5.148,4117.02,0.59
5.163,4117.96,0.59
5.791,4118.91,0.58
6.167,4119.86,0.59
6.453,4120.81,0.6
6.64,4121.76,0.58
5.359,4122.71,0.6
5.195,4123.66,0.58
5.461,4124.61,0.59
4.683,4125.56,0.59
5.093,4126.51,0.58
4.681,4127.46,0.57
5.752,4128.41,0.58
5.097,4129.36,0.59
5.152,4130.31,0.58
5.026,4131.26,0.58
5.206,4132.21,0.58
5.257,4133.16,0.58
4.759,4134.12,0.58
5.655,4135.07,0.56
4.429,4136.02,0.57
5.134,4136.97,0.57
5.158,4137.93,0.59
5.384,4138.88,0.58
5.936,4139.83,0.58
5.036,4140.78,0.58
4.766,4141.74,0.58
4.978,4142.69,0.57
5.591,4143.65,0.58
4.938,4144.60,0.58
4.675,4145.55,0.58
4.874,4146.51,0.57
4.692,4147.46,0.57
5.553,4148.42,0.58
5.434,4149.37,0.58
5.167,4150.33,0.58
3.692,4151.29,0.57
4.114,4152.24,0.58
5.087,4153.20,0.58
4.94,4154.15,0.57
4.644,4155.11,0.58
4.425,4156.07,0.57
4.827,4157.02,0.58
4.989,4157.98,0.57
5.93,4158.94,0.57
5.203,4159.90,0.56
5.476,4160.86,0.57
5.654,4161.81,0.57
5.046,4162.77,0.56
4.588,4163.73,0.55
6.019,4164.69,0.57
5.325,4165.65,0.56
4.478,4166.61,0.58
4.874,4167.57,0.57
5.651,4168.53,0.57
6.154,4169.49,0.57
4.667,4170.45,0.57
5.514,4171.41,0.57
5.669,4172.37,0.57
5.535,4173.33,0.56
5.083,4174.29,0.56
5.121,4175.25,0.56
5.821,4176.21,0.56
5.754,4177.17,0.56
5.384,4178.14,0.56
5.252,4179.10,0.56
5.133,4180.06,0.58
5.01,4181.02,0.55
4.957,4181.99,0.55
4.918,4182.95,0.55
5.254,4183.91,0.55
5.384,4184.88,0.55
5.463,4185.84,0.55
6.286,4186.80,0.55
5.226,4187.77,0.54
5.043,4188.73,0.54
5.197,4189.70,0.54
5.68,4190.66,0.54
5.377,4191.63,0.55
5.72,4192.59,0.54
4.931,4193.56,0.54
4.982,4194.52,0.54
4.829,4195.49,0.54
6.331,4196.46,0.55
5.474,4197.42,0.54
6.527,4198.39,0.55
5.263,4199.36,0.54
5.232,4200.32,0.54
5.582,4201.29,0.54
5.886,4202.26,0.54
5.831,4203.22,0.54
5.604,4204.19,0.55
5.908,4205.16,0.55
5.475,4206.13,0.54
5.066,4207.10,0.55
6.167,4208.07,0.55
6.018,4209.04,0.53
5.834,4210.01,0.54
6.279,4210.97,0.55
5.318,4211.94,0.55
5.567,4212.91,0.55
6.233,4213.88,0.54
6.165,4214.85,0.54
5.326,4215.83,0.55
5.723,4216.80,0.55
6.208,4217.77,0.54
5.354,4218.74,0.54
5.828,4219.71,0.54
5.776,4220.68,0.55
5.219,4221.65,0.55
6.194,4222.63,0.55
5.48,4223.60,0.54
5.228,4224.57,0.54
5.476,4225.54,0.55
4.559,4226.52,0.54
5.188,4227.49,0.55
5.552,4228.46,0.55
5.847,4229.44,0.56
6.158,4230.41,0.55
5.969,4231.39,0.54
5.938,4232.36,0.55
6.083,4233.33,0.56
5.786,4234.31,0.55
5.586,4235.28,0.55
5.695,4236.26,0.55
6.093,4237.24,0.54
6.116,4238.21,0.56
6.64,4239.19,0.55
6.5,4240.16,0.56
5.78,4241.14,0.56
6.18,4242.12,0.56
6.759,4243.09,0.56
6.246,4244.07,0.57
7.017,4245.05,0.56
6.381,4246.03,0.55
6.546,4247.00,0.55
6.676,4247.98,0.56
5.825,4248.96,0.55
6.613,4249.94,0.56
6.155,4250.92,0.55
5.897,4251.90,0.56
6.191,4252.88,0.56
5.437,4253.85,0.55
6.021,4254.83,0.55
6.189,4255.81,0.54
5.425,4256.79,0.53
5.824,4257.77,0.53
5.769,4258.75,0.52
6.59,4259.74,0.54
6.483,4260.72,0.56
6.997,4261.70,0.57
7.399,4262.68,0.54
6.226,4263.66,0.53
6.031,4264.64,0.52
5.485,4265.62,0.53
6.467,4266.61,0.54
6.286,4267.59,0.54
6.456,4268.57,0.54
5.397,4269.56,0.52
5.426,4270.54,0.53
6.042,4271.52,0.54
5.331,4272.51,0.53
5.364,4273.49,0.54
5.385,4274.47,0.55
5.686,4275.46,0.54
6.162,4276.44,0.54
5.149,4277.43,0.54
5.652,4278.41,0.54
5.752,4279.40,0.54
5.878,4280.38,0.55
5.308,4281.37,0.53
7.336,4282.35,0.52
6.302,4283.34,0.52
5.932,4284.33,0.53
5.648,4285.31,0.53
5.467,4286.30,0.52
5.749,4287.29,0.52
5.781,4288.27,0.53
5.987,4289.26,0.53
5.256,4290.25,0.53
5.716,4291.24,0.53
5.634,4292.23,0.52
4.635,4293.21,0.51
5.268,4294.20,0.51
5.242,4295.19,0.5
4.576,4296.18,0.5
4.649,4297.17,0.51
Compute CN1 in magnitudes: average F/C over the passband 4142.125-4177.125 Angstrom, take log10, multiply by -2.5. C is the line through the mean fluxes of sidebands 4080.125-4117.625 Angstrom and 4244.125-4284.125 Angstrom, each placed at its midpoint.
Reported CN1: 0.115 mag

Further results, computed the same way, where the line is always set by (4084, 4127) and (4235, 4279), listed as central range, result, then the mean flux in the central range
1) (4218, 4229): 0.093 mag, 5.46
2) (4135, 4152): 0.124 mag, 5.03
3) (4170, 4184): 0.097 mag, 5.28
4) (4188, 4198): 0.091 mag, 5.36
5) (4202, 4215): 0.016 mag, 5.8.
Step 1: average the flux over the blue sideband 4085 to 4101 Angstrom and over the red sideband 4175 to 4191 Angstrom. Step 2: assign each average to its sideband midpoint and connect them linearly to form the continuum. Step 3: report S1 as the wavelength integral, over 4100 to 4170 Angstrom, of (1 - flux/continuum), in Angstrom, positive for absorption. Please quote 3.8 Angstrom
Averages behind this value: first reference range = 5.66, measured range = 5.21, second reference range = 5.35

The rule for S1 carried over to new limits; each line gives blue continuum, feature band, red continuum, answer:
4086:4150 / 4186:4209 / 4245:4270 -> 1.1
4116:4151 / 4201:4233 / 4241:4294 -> 0.1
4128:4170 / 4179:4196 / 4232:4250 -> 1.0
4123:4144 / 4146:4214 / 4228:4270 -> 2.7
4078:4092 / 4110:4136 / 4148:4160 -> -0.4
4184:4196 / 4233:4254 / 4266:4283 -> -2.1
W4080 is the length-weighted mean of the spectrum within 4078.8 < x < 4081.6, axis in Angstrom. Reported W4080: 5.36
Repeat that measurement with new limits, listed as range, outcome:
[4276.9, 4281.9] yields 5.57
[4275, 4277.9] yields 5.67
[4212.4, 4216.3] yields 5.81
